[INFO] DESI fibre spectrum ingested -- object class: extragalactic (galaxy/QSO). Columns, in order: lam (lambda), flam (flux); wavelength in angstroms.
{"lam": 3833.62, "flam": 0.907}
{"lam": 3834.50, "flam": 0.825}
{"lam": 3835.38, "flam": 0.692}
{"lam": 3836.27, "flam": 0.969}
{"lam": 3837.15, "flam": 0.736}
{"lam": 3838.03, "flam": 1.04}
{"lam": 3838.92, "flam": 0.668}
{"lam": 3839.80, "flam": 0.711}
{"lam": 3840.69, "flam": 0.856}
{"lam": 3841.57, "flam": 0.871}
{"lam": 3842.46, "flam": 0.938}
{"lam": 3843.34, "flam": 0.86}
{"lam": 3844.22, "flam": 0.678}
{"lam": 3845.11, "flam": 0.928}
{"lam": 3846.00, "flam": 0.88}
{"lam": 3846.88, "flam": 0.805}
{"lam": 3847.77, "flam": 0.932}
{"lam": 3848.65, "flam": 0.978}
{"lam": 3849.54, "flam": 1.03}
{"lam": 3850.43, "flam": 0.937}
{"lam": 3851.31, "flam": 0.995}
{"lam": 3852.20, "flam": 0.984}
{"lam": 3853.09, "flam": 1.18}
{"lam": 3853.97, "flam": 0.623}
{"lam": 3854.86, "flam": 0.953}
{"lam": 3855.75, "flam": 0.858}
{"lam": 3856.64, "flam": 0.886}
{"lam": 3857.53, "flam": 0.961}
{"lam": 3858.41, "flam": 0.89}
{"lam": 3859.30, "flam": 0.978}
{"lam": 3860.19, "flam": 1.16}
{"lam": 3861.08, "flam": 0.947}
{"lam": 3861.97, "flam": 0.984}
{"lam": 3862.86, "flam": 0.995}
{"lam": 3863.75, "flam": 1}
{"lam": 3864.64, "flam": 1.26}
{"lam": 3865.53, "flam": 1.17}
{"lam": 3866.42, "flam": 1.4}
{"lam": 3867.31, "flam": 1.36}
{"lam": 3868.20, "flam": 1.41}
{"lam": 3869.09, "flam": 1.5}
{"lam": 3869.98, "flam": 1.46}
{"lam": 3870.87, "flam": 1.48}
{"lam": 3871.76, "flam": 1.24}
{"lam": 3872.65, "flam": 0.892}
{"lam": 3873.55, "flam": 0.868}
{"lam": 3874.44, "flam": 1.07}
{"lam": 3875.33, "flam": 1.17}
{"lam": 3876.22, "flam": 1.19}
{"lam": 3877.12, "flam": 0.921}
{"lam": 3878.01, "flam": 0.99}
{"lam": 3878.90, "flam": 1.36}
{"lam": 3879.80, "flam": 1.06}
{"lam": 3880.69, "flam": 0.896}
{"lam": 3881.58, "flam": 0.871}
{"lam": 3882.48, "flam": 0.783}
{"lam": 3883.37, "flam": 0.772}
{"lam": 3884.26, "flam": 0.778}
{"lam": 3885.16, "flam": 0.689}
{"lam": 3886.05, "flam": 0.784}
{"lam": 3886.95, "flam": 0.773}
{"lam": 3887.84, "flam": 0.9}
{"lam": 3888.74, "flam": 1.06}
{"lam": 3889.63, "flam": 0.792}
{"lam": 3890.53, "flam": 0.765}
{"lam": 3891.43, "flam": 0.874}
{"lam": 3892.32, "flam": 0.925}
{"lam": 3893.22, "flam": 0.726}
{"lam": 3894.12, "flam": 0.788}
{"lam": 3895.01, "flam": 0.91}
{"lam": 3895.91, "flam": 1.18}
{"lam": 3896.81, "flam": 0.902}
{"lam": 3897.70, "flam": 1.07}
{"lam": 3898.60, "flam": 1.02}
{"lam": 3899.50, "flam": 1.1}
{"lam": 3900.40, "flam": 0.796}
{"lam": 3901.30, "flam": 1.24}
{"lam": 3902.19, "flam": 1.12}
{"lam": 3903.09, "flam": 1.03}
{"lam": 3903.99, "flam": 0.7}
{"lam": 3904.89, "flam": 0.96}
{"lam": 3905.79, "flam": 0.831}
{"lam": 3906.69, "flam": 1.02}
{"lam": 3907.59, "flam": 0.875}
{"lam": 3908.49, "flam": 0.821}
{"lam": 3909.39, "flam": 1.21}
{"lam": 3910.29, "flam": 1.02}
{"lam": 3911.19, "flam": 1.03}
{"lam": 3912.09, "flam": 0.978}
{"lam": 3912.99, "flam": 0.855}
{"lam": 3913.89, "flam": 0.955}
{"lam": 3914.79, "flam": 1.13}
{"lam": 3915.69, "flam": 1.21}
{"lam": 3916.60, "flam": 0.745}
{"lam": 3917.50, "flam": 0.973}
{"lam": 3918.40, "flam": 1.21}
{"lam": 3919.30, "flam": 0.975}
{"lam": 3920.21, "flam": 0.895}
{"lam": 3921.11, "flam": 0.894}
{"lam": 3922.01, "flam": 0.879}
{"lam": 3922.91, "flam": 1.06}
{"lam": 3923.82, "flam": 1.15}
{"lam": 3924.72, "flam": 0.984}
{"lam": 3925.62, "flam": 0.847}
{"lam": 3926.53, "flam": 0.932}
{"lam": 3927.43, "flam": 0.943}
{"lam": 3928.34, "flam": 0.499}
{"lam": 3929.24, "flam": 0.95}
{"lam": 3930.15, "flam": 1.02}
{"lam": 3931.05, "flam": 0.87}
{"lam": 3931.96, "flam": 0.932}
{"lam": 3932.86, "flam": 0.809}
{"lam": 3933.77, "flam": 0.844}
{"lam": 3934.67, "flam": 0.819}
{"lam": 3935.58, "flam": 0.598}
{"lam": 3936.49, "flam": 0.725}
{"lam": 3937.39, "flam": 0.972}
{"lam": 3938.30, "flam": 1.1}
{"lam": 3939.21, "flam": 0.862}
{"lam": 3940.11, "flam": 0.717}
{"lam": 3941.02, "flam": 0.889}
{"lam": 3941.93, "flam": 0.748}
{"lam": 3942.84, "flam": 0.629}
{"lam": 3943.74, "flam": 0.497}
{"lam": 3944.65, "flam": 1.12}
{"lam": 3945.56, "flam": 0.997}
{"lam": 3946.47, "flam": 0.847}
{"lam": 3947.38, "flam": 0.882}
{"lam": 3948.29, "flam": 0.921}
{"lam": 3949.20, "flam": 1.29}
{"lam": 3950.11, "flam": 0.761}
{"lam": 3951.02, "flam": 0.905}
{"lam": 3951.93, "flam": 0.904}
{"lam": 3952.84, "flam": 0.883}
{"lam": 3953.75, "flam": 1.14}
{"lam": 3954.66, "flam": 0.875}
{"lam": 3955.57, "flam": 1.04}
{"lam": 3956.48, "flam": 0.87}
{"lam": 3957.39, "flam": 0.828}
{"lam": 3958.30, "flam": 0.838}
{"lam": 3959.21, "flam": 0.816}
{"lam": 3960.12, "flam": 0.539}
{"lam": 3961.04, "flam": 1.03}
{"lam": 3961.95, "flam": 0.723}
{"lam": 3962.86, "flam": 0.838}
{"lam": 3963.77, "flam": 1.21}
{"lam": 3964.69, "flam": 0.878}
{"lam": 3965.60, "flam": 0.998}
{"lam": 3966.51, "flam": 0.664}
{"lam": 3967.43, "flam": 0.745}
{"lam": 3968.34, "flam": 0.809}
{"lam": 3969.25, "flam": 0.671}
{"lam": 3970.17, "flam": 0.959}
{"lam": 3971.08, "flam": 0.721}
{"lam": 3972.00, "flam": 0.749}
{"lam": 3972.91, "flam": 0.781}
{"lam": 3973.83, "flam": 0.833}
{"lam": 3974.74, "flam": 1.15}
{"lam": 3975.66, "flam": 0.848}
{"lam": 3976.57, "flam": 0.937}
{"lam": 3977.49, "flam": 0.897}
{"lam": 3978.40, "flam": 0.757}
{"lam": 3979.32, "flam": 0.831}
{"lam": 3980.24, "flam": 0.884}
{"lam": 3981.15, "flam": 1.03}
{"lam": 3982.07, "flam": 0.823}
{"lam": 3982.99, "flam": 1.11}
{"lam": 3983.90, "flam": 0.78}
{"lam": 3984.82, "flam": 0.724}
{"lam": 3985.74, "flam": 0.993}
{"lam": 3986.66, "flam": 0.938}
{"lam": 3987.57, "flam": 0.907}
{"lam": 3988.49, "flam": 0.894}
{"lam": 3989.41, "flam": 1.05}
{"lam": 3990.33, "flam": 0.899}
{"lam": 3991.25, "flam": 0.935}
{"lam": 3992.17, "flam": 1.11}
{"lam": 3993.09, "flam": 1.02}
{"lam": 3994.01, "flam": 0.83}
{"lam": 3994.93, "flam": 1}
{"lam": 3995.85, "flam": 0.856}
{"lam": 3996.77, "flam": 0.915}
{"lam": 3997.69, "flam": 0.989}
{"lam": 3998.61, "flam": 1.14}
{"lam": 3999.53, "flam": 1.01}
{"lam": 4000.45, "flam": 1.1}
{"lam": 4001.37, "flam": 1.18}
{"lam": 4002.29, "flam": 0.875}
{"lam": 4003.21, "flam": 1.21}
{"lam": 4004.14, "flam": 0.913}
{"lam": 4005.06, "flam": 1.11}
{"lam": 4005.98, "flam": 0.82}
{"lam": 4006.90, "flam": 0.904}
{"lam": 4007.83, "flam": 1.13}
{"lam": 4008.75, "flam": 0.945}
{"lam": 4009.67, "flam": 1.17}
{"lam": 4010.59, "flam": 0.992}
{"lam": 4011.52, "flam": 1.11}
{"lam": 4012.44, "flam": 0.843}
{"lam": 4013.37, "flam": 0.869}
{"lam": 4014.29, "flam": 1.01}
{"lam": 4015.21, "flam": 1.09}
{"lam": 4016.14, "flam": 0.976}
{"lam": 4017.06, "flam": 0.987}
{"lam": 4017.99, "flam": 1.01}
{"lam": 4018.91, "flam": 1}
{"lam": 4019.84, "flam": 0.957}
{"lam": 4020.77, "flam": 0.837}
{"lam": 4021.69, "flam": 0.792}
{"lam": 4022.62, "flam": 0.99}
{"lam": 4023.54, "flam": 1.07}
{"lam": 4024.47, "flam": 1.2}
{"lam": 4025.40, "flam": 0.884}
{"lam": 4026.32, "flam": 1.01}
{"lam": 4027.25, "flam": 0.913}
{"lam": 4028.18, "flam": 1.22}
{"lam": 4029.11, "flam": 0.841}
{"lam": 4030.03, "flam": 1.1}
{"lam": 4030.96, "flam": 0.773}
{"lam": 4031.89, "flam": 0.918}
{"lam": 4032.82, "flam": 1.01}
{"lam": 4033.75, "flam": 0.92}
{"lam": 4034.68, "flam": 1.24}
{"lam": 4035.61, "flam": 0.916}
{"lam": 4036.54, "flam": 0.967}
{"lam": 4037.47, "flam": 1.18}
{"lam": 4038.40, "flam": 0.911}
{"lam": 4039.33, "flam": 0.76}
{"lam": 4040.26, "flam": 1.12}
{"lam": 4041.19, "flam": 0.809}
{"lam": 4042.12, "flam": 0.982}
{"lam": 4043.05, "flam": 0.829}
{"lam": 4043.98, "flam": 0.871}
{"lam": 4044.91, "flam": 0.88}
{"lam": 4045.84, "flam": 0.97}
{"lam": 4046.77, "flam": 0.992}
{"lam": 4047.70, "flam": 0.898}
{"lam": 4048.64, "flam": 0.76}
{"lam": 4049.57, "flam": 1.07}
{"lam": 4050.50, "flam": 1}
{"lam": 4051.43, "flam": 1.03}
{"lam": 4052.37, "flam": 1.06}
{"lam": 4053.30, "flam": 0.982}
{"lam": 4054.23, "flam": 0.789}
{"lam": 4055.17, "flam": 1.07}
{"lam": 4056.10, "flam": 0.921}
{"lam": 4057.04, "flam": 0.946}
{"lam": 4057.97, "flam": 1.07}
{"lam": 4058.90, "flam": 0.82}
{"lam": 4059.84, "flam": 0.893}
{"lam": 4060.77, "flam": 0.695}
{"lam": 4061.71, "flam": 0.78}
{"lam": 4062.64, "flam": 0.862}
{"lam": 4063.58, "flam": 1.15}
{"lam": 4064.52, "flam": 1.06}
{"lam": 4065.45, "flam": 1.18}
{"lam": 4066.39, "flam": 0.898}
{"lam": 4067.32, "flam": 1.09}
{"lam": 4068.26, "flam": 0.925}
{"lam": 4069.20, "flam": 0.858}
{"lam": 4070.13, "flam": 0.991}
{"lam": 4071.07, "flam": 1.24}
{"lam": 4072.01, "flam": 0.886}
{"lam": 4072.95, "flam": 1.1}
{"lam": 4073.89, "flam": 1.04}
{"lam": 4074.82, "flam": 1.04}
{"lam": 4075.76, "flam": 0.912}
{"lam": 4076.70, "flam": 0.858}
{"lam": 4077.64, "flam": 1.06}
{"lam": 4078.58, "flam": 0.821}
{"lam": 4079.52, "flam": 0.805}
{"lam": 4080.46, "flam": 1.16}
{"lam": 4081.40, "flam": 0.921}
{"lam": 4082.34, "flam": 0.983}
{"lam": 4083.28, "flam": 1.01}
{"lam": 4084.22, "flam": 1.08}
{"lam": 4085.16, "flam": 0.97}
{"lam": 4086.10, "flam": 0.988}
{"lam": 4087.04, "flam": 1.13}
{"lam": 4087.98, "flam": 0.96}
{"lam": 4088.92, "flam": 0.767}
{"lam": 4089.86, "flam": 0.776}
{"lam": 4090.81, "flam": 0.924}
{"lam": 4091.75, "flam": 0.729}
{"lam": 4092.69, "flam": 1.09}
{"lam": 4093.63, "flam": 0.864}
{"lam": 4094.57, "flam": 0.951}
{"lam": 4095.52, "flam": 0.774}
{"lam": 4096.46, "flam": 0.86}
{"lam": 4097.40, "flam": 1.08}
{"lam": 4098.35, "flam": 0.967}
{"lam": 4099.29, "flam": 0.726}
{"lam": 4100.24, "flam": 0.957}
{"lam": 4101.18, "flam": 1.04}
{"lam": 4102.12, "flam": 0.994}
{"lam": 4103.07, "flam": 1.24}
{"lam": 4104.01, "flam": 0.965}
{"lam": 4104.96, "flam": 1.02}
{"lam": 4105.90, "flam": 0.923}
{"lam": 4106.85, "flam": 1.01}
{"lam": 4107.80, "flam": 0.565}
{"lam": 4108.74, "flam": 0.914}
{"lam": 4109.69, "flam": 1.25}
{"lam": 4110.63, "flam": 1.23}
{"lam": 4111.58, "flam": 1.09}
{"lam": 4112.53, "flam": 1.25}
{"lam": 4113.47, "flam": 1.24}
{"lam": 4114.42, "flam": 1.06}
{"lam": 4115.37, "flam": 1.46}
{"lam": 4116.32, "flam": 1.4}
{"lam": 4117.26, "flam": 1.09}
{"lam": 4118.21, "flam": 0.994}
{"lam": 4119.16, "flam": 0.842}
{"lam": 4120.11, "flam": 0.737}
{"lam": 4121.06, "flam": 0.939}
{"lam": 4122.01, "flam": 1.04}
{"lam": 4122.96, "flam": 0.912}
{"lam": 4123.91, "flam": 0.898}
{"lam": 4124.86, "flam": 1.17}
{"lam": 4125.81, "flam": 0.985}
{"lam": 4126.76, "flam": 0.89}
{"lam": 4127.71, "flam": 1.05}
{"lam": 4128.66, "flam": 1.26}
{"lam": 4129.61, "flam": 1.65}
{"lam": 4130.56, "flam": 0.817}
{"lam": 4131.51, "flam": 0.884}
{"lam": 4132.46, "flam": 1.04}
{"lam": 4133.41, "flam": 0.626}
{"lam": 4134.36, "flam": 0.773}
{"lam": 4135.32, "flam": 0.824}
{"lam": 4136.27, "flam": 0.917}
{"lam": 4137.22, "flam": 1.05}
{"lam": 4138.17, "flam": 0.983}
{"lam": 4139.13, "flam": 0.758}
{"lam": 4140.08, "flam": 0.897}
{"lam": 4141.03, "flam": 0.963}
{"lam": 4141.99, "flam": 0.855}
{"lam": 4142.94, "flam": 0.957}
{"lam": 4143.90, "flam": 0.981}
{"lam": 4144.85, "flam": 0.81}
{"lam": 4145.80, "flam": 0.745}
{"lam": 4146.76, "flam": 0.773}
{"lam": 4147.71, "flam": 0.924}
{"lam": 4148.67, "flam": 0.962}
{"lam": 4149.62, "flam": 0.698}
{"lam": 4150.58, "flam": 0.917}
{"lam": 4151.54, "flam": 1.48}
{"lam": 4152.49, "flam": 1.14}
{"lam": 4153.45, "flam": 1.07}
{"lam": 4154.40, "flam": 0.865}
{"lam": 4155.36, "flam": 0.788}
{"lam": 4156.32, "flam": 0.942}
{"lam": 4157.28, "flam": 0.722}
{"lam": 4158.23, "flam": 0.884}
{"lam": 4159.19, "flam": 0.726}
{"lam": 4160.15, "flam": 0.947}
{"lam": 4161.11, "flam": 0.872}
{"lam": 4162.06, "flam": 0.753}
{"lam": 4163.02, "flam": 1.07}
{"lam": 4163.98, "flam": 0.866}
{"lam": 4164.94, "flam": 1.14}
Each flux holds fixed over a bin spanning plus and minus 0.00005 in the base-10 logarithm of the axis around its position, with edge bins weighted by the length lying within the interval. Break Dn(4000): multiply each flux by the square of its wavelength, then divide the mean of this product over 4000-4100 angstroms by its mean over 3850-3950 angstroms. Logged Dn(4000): 1.1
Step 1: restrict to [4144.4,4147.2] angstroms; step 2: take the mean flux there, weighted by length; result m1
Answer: 0.775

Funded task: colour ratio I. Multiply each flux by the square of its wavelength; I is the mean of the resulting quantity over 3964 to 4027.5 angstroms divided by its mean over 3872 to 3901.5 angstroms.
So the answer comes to 1.1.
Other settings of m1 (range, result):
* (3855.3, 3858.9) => 0.9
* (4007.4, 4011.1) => 1.06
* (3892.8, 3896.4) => 0.902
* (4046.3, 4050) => 0.928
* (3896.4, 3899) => 1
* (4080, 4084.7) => 1.03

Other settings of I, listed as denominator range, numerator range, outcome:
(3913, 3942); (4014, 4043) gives 1.13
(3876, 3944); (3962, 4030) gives 1.08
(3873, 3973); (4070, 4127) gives 1.19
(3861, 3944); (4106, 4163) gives 1.13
